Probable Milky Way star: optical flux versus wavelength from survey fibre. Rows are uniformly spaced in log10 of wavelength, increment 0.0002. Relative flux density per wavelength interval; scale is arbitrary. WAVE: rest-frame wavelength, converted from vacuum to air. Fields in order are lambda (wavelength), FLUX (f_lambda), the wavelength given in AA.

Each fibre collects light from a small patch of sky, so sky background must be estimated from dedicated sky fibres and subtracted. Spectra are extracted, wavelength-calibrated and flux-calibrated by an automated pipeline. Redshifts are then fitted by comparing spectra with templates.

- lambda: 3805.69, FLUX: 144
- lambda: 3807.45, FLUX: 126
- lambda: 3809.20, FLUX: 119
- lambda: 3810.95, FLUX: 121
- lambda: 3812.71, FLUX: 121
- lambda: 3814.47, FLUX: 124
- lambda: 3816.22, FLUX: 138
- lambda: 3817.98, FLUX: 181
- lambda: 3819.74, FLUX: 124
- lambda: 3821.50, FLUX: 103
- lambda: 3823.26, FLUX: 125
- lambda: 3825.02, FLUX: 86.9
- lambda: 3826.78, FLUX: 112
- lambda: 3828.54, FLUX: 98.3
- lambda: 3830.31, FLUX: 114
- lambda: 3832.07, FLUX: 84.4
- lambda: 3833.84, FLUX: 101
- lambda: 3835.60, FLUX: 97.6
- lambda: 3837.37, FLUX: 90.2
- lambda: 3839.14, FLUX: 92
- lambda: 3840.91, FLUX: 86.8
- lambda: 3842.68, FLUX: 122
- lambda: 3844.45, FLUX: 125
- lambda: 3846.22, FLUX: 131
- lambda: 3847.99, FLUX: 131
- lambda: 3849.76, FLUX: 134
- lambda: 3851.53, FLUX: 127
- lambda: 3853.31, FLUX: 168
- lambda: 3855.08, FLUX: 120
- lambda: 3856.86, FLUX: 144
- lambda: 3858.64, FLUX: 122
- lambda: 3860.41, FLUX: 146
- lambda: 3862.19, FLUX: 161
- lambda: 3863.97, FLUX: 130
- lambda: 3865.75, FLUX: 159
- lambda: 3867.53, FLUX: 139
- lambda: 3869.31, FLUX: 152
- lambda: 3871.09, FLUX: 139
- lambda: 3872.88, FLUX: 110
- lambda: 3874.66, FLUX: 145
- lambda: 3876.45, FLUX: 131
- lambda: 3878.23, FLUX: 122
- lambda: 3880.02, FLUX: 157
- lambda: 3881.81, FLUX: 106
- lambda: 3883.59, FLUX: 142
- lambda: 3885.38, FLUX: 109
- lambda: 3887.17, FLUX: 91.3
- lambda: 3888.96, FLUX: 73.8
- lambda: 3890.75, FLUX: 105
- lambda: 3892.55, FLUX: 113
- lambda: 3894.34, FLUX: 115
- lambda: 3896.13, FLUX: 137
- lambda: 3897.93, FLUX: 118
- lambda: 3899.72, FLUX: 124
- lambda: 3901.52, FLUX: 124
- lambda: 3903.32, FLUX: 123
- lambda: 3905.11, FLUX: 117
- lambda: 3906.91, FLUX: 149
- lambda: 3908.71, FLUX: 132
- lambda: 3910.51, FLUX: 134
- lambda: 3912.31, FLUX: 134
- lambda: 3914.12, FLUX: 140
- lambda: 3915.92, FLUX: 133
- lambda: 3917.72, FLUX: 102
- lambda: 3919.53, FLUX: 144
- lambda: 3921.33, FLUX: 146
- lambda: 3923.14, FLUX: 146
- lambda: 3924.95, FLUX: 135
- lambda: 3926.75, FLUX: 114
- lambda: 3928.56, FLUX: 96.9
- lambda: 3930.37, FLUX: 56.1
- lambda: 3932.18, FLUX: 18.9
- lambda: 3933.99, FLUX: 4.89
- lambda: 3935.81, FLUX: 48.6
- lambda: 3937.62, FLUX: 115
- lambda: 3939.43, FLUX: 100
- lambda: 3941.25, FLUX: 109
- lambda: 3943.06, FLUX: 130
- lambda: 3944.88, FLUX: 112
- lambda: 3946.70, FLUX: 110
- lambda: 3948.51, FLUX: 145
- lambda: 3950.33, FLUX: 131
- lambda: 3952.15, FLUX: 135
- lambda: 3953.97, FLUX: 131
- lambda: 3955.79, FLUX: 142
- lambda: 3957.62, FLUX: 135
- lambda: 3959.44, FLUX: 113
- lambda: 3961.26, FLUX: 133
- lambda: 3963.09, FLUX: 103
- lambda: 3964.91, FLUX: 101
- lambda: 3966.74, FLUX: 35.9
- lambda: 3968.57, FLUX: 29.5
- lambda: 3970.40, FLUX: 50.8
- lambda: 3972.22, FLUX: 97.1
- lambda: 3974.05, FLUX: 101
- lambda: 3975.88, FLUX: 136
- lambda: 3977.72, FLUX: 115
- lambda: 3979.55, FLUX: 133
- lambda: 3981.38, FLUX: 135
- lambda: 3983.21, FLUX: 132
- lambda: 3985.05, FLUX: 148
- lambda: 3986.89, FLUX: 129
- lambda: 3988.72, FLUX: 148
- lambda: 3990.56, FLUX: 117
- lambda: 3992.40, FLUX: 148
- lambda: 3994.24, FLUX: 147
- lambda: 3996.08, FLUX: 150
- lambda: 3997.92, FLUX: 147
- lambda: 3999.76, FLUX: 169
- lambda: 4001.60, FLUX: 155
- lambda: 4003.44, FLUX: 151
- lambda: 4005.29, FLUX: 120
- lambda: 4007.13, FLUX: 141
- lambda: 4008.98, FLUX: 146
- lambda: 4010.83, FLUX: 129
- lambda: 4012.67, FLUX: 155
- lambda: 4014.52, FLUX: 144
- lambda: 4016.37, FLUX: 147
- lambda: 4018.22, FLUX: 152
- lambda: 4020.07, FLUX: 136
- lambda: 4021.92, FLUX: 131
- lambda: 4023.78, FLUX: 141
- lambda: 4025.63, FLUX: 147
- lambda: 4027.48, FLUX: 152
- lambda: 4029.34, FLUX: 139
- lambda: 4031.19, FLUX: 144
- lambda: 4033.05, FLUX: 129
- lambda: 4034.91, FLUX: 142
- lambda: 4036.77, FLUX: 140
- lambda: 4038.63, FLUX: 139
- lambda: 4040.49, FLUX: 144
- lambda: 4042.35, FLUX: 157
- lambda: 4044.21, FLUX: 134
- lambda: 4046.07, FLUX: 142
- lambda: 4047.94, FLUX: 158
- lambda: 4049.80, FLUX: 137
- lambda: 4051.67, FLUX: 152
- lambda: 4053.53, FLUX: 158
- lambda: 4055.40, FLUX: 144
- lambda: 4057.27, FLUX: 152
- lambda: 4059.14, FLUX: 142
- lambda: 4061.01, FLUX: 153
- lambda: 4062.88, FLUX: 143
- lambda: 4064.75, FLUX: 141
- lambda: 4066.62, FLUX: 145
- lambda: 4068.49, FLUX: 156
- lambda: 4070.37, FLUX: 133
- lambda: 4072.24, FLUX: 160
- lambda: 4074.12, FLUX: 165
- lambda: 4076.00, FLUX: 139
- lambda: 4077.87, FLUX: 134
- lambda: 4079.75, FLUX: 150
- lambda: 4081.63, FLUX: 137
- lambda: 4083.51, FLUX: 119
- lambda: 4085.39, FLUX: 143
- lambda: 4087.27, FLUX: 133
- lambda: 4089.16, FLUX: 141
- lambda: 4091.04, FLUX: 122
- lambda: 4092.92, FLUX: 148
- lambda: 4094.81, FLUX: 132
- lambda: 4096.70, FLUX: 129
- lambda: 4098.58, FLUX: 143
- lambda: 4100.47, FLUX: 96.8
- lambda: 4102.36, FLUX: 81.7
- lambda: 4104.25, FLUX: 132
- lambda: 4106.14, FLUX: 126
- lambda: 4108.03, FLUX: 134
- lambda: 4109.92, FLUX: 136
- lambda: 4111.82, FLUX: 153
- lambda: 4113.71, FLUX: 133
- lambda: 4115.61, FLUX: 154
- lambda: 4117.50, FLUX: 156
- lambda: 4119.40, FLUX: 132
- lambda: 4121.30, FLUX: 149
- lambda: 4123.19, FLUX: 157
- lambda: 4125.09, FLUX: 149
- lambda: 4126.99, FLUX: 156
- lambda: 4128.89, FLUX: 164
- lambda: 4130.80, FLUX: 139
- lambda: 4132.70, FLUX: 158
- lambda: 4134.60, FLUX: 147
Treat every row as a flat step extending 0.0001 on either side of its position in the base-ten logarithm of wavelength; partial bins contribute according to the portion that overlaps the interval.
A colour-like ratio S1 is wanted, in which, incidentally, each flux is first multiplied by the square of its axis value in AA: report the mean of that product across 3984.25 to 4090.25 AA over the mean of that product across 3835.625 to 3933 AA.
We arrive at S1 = 1.26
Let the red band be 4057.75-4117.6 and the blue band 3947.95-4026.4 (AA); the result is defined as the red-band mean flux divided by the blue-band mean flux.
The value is 1.07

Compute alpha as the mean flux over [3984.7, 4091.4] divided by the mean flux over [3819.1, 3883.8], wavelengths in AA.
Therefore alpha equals 1.2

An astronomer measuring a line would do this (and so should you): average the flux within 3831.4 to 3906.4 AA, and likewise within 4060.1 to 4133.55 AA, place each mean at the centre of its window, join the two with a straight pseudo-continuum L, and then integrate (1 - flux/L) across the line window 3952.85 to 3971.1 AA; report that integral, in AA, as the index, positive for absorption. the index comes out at 4.4 AA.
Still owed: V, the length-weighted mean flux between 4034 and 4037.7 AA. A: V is 141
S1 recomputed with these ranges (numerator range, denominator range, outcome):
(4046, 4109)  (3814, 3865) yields 1.29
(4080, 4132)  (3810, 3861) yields 1.32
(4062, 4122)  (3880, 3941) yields 1.35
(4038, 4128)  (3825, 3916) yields 1.27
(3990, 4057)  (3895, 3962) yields 1.30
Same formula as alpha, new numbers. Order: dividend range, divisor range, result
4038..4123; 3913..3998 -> 1.24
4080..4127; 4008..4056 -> 0.94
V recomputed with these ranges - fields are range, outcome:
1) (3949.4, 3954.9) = 132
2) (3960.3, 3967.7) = 92.9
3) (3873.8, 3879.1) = 133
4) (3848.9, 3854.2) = 143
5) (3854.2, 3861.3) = 133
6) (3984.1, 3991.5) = 135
